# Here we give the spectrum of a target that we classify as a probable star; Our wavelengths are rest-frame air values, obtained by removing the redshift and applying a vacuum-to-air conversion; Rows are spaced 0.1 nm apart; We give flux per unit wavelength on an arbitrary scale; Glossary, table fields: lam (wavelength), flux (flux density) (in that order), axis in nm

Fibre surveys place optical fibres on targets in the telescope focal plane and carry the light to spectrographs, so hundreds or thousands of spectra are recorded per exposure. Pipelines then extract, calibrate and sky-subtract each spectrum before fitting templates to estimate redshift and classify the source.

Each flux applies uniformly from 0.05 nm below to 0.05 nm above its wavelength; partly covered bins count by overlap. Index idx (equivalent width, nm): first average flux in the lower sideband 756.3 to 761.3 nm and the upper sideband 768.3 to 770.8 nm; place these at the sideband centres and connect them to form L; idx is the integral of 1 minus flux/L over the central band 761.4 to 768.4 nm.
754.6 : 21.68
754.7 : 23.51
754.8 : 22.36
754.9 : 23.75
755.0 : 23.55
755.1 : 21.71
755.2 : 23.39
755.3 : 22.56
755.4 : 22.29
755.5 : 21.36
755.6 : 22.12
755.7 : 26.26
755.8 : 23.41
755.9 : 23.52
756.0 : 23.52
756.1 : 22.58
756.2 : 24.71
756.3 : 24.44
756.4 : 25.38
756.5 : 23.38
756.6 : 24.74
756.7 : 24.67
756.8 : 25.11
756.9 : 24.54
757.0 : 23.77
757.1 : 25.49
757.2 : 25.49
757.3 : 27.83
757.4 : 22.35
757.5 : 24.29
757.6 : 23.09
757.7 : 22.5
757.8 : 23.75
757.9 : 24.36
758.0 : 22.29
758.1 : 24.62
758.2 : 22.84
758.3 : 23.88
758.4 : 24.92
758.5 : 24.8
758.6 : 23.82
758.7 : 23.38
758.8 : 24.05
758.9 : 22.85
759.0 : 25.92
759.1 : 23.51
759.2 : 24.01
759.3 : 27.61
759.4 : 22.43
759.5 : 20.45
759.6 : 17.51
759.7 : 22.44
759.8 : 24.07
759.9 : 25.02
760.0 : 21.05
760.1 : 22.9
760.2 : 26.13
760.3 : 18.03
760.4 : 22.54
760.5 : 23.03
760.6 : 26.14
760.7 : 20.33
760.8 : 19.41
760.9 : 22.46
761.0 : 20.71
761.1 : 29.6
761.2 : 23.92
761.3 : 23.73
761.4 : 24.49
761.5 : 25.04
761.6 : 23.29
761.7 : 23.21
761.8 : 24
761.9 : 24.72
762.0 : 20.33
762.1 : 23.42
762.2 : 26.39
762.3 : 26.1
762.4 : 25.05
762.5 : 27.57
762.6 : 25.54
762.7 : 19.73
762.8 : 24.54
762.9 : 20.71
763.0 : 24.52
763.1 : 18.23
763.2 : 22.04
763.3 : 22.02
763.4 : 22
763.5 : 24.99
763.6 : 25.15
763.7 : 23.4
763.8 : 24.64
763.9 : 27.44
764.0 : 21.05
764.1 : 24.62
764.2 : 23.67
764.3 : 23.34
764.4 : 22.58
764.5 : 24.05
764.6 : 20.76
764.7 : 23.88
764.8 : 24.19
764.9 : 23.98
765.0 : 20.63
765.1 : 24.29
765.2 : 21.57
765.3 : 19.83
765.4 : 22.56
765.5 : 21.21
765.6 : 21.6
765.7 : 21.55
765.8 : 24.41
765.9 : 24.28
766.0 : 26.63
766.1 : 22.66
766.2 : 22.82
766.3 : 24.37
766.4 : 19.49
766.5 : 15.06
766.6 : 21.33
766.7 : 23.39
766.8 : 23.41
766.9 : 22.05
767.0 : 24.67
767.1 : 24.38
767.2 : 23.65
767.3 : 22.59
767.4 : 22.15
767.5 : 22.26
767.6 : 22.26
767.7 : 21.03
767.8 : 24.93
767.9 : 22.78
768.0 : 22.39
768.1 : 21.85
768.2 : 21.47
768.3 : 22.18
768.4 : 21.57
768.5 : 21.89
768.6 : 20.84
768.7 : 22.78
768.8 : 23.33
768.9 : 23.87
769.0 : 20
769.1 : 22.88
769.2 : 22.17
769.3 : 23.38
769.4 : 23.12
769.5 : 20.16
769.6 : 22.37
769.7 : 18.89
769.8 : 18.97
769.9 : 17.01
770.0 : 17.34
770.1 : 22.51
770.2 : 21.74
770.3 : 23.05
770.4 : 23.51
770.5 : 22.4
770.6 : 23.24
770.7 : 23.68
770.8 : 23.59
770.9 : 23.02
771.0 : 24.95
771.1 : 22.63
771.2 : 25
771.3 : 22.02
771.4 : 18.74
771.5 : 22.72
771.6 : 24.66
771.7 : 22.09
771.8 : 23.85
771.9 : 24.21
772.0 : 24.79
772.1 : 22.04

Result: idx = -0.14 nm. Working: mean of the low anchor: 23.6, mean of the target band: 23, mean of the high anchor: 21.7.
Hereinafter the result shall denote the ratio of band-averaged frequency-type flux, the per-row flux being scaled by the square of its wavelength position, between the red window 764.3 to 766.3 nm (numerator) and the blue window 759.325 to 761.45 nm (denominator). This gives 1.0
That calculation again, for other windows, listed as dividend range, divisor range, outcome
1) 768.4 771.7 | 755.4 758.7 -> 0.95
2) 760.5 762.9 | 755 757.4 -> 1.01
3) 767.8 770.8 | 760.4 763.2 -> 0.95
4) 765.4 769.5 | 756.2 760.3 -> 0.96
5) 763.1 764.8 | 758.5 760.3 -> 1.02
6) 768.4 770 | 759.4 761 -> 0.99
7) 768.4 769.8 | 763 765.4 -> 0.96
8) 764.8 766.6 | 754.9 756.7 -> 0.97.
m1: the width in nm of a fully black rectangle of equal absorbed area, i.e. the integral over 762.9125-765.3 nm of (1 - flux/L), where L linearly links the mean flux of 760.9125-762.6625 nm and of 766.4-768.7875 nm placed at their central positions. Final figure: 0.05 nm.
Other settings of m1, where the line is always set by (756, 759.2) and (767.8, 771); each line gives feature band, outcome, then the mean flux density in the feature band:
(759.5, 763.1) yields 0.03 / 23.3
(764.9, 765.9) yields 0.02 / 22.2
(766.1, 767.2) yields 0.01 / 22.2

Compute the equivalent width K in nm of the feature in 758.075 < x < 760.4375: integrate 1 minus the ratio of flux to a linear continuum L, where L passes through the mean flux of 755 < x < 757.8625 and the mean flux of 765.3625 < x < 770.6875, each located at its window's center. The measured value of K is 0.02 nm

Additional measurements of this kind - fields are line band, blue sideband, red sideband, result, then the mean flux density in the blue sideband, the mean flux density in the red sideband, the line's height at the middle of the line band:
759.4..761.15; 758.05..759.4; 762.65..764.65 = 0.10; 24.3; 23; 23.9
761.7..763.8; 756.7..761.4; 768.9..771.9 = -0.04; 23.6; 22.1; 23.1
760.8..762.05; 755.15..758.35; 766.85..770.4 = -0.03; 23.9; 22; 23.1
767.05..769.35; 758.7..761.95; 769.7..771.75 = -0.01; 23.3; 22.1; 22.4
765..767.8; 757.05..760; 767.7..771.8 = 0.02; 23.7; 22.2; 22.6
